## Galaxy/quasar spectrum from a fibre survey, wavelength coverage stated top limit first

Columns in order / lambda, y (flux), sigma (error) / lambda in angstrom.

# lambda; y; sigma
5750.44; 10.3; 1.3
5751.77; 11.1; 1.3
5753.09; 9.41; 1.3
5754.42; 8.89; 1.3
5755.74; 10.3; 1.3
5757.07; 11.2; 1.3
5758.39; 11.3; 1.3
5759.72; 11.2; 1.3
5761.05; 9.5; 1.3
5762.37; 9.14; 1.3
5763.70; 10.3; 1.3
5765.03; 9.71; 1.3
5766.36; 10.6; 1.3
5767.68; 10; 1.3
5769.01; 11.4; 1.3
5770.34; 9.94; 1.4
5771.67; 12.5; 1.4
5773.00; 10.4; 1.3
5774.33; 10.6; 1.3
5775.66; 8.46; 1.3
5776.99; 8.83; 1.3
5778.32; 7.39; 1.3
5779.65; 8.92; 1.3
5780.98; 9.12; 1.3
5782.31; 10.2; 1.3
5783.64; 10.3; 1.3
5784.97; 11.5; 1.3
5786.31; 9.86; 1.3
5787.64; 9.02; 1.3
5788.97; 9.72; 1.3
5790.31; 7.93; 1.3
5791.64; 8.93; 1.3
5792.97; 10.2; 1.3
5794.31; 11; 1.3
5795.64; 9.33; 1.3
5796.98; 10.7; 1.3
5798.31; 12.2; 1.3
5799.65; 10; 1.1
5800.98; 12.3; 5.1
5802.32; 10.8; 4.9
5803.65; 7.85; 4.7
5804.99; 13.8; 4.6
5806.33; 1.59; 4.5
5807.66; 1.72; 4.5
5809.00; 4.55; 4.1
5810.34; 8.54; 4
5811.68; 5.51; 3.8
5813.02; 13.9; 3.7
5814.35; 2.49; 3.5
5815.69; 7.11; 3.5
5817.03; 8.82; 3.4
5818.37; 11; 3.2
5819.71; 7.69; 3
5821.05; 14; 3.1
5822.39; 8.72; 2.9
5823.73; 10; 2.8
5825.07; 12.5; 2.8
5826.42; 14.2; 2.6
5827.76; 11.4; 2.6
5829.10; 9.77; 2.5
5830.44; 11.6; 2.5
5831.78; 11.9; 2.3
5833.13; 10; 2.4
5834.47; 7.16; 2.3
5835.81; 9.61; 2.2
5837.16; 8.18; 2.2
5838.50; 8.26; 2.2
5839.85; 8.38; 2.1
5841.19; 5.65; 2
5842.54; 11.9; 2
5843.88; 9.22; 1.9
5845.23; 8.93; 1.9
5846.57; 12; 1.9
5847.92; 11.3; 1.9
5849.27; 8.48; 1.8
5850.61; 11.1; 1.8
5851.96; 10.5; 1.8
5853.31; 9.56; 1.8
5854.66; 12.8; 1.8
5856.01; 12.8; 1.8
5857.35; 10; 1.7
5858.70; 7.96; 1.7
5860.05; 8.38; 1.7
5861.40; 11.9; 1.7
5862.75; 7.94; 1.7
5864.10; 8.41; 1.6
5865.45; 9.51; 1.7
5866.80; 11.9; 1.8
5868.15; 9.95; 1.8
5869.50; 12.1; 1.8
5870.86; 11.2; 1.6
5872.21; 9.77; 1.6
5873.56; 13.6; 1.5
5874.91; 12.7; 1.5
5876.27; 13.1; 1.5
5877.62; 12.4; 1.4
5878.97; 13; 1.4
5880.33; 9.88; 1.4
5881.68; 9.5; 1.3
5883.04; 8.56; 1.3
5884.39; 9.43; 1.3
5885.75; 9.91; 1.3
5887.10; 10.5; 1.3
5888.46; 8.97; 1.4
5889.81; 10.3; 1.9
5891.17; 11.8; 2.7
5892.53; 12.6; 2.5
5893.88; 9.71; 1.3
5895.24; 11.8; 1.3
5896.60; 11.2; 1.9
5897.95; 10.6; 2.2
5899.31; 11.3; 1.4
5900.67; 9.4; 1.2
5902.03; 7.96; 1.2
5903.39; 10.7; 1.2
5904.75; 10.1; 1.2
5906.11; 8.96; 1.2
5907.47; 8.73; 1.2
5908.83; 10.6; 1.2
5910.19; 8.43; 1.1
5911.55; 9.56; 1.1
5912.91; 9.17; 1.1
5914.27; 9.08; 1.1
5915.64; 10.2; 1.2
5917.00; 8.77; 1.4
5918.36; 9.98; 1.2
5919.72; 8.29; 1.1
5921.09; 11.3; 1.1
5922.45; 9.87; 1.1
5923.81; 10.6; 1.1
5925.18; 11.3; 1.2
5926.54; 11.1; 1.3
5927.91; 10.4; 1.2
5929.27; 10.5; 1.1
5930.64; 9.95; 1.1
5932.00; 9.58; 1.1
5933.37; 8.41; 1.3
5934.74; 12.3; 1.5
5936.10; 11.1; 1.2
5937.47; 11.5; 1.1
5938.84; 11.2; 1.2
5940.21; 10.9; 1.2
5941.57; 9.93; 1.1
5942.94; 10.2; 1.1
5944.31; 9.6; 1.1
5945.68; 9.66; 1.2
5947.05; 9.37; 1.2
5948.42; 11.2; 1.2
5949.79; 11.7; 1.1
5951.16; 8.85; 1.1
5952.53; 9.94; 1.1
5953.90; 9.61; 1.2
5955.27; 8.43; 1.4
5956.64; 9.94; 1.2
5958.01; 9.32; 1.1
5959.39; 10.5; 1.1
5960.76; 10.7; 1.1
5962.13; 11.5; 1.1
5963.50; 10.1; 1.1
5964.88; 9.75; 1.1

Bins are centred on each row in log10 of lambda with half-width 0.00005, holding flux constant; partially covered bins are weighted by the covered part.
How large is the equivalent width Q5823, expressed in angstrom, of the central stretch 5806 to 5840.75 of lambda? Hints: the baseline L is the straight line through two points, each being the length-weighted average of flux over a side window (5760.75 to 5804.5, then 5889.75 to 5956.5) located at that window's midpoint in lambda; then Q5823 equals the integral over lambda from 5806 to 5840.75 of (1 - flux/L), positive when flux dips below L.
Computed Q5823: 4.1 angstrom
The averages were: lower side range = 9.98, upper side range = 10.2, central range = 8.85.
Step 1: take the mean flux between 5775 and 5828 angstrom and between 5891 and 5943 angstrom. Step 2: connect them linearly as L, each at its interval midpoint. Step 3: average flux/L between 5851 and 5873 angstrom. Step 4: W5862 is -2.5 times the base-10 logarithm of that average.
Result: -0.06 mag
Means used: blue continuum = 9.29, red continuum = 10.2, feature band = 10.3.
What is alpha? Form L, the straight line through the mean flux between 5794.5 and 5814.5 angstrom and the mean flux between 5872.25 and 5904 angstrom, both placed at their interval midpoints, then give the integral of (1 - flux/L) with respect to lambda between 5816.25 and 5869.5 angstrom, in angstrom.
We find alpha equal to -3.0 angstrom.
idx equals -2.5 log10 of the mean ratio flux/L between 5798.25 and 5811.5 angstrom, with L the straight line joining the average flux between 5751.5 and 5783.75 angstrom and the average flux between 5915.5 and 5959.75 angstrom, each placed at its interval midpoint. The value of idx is 0.24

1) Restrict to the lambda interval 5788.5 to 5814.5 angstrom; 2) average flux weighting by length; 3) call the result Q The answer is 8.77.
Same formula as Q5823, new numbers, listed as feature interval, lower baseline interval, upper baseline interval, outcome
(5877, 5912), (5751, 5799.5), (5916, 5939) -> 0.16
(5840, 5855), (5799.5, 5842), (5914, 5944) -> -1.06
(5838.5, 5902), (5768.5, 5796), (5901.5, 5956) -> -3.36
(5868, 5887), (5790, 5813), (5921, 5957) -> -2.89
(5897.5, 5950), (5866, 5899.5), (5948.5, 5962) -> 1.85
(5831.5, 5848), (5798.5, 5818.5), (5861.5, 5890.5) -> -0.12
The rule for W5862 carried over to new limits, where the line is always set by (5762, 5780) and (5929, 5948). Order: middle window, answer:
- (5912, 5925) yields 0.05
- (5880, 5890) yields 0.06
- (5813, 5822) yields 0.12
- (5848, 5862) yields -0.03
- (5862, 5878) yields -0.09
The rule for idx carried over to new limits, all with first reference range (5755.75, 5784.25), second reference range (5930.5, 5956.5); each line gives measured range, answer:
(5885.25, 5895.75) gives -0.06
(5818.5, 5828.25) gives -0.11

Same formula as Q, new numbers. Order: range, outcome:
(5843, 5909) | 10.5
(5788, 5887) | 9.85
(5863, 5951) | 10.4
